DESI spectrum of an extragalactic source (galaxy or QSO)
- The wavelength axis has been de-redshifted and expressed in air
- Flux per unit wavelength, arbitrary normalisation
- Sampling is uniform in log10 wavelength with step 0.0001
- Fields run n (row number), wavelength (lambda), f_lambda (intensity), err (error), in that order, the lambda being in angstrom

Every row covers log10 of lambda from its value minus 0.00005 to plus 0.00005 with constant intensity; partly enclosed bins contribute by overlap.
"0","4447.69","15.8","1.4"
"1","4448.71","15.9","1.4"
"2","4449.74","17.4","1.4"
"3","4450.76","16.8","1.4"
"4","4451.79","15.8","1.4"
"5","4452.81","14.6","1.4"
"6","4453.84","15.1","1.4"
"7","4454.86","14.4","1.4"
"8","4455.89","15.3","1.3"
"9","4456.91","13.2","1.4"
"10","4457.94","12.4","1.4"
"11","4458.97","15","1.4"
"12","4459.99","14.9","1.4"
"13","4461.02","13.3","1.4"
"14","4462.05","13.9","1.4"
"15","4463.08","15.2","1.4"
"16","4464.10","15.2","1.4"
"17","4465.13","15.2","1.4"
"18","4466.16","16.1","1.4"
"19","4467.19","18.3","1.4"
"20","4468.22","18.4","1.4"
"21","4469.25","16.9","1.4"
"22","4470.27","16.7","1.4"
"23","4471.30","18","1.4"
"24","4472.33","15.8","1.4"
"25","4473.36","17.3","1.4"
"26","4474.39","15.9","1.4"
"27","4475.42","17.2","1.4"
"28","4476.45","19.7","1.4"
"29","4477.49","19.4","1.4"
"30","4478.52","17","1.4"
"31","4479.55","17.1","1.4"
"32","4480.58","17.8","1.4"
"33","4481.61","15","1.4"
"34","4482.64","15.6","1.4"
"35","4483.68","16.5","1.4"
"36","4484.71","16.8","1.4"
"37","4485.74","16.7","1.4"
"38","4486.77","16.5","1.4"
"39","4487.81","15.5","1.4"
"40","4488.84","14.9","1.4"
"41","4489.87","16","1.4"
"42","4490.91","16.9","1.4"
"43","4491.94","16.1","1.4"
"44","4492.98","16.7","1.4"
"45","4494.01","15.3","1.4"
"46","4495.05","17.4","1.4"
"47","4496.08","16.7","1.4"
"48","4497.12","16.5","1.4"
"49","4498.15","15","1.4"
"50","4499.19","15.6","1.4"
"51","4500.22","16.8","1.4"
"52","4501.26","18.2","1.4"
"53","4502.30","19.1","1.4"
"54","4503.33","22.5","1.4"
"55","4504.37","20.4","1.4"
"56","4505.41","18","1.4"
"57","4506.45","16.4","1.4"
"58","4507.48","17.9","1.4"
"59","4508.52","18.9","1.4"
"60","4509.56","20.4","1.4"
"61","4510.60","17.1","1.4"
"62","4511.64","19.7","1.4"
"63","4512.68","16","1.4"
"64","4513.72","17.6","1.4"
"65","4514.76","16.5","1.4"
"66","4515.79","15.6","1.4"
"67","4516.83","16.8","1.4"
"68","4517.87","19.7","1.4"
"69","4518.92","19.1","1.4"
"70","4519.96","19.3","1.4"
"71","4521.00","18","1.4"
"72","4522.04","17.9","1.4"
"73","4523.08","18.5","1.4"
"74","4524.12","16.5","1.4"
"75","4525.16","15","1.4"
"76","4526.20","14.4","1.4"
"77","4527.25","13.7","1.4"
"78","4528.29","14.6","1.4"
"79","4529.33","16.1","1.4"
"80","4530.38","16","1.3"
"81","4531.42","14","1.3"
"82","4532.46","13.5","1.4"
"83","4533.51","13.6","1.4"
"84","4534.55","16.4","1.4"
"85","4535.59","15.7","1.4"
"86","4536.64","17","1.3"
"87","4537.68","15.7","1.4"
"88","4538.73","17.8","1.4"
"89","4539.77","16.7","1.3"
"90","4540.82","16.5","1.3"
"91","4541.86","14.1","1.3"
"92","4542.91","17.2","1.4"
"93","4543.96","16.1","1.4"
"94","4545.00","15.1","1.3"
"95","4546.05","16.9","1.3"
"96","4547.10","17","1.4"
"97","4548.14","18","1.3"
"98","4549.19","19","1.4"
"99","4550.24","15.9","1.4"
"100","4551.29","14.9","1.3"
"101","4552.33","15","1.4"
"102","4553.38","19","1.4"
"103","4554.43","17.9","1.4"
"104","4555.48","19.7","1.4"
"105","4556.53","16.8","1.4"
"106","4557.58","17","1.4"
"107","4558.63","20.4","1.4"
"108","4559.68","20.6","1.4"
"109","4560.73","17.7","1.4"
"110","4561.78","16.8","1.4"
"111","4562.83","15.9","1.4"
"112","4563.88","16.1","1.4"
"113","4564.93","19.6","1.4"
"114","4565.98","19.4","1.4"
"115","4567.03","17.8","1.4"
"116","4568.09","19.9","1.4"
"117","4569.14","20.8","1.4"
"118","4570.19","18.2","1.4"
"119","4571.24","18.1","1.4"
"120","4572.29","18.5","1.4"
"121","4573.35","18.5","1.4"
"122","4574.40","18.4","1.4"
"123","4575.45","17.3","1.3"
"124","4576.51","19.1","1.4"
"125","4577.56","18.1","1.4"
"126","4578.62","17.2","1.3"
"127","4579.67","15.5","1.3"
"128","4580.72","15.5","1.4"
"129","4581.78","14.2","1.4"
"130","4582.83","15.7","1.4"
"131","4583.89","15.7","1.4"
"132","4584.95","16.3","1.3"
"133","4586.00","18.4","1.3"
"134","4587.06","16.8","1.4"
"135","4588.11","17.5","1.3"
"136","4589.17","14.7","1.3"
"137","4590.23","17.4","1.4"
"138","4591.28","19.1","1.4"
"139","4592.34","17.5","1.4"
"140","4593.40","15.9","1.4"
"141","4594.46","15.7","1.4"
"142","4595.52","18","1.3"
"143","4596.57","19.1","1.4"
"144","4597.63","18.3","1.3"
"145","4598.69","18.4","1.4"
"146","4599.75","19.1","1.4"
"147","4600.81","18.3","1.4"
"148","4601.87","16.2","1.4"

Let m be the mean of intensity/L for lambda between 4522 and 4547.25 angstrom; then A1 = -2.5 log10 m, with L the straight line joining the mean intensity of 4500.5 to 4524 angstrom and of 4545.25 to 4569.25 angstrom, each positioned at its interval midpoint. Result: 0.15 mag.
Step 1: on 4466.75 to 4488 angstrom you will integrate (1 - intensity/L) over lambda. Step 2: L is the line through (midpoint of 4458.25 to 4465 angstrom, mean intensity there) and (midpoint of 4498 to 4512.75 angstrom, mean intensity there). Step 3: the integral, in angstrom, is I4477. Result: -1.6 angstrom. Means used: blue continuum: 14.6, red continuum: 18.3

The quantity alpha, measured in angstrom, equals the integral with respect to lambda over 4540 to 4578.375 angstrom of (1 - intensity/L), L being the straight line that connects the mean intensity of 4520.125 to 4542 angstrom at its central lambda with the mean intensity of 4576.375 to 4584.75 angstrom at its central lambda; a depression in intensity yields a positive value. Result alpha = -3.8 angstrom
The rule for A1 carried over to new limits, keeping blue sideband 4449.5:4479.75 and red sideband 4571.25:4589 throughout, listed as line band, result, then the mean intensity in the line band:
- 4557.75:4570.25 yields -0.103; 18.6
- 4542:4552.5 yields 0.018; 16.5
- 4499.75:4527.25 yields -0.089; 17.9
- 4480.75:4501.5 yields 0.002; 16.2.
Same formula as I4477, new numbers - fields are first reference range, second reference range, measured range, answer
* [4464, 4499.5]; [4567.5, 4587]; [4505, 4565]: 0.65 angstrom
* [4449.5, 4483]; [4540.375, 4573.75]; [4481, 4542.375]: 0.36 angstrom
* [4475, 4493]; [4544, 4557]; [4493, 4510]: -0.96 angstrom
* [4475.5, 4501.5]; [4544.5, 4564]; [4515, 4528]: 0.01 angstrom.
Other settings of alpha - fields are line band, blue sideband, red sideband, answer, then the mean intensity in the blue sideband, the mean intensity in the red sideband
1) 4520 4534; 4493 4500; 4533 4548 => 0.5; 16.2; 16.2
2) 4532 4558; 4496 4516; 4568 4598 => 1.6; 17.8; 17.4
